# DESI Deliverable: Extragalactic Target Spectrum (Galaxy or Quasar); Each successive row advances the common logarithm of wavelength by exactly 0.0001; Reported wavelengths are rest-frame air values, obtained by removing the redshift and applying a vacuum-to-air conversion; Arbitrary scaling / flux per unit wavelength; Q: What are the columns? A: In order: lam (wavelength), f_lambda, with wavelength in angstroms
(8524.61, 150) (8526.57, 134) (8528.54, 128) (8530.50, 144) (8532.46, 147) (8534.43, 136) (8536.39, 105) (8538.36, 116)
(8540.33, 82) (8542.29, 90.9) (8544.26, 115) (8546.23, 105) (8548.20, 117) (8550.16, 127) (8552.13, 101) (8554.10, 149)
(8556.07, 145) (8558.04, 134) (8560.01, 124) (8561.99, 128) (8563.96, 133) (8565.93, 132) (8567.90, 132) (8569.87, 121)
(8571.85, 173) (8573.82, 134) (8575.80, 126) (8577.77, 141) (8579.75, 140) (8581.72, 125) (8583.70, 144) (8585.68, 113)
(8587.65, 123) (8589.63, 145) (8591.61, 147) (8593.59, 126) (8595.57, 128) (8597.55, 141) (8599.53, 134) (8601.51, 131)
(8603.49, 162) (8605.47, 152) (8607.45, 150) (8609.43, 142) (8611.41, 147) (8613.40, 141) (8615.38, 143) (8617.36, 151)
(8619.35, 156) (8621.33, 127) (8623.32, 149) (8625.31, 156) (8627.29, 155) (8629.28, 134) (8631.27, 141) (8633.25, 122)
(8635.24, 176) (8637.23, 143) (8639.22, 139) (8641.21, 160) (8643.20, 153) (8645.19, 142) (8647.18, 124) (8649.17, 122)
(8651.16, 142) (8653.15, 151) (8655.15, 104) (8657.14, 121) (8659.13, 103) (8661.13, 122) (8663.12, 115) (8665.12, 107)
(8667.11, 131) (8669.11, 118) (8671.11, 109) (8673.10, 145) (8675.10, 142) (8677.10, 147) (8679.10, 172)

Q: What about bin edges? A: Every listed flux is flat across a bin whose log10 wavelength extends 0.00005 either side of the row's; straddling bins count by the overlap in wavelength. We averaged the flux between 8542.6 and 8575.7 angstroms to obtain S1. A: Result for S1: 128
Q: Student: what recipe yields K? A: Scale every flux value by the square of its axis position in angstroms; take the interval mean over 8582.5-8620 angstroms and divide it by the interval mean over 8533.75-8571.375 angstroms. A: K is 1.17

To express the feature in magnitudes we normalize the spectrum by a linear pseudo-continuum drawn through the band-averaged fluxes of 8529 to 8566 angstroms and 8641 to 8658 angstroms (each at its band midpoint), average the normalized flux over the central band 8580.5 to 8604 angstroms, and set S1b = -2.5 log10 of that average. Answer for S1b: -0.05 mag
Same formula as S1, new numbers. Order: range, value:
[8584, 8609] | 138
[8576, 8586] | 133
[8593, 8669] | 138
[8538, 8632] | 134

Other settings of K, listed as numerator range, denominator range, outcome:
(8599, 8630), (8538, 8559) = 1.27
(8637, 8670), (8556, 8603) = 0.98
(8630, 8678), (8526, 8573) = 1.08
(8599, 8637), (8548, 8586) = 1.11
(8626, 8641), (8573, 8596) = 1.11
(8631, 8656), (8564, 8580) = 1.04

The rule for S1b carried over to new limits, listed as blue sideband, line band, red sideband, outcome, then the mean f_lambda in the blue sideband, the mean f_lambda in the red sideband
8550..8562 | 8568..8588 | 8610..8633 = 0.00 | 130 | 145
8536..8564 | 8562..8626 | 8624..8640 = -0.05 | 118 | 146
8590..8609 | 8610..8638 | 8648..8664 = -0.10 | 141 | 123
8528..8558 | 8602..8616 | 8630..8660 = -0.13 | 121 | 136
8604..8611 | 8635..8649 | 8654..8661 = -0.18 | 149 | 112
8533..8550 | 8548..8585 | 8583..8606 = -0.09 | 110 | 137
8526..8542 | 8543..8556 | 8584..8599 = 0.04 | 122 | 132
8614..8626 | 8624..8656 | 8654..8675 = -0.06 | 147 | 119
